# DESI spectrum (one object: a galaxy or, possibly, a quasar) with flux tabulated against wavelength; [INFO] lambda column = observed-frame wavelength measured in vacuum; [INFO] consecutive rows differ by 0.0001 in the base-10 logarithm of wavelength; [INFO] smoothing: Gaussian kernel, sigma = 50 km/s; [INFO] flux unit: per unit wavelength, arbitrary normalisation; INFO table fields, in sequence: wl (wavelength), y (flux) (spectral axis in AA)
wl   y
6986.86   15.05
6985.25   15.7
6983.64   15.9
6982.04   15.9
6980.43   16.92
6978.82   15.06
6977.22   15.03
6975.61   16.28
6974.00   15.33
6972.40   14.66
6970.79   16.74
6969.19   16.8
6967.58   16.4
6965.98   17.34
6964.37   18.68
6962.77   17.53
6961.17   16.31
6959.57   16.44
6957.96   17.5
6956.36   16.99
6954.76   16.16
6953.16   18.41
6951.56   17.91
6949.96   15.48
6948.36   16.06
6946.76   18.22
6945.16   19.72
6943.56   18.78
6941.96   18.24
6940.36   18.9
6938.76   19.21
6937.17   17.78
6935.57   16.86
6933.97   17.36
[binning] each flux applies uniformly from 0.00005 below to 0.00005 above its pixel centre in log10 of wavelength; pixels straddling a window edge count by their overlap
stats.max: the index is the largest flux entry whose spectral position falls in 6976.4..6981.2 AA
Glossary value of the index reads 16.92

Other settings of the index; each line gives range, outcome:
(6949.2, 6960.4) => 18.41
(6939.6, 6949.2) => 19.72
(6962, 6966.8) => 18.68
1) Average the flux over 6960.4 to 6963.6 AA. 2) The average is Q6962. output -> 17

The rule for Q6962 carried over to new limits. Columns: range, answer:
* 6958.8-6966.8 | 17.3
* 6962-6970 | 17.3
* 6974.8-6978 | 15.6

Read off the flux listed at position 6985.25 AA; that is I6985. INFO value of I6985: 15.7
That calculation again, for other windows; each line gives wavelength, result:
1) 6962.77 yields 17.53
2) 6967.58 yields 16.4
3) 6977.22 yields 15.03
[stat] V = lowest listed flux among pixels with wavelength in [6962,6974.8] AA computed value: 14.66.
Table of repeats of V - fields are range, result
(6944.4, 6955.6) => 15.48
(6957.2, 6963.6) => 16.31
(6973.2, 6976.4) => 15.33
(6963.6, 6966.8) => 17.34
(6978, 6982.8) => 15.06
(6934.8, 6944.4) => 16.86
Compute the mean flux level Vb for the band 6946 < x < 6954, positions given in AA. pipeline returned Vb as 17.2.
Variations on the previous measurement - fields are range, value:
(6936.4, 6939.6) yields 18.5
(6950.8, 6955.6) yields 17.5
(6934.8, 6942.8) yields 18.2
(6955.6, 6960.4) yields 17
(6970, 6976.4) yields 15.7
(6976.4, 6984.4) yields 15.8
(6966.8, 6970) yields 16.6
